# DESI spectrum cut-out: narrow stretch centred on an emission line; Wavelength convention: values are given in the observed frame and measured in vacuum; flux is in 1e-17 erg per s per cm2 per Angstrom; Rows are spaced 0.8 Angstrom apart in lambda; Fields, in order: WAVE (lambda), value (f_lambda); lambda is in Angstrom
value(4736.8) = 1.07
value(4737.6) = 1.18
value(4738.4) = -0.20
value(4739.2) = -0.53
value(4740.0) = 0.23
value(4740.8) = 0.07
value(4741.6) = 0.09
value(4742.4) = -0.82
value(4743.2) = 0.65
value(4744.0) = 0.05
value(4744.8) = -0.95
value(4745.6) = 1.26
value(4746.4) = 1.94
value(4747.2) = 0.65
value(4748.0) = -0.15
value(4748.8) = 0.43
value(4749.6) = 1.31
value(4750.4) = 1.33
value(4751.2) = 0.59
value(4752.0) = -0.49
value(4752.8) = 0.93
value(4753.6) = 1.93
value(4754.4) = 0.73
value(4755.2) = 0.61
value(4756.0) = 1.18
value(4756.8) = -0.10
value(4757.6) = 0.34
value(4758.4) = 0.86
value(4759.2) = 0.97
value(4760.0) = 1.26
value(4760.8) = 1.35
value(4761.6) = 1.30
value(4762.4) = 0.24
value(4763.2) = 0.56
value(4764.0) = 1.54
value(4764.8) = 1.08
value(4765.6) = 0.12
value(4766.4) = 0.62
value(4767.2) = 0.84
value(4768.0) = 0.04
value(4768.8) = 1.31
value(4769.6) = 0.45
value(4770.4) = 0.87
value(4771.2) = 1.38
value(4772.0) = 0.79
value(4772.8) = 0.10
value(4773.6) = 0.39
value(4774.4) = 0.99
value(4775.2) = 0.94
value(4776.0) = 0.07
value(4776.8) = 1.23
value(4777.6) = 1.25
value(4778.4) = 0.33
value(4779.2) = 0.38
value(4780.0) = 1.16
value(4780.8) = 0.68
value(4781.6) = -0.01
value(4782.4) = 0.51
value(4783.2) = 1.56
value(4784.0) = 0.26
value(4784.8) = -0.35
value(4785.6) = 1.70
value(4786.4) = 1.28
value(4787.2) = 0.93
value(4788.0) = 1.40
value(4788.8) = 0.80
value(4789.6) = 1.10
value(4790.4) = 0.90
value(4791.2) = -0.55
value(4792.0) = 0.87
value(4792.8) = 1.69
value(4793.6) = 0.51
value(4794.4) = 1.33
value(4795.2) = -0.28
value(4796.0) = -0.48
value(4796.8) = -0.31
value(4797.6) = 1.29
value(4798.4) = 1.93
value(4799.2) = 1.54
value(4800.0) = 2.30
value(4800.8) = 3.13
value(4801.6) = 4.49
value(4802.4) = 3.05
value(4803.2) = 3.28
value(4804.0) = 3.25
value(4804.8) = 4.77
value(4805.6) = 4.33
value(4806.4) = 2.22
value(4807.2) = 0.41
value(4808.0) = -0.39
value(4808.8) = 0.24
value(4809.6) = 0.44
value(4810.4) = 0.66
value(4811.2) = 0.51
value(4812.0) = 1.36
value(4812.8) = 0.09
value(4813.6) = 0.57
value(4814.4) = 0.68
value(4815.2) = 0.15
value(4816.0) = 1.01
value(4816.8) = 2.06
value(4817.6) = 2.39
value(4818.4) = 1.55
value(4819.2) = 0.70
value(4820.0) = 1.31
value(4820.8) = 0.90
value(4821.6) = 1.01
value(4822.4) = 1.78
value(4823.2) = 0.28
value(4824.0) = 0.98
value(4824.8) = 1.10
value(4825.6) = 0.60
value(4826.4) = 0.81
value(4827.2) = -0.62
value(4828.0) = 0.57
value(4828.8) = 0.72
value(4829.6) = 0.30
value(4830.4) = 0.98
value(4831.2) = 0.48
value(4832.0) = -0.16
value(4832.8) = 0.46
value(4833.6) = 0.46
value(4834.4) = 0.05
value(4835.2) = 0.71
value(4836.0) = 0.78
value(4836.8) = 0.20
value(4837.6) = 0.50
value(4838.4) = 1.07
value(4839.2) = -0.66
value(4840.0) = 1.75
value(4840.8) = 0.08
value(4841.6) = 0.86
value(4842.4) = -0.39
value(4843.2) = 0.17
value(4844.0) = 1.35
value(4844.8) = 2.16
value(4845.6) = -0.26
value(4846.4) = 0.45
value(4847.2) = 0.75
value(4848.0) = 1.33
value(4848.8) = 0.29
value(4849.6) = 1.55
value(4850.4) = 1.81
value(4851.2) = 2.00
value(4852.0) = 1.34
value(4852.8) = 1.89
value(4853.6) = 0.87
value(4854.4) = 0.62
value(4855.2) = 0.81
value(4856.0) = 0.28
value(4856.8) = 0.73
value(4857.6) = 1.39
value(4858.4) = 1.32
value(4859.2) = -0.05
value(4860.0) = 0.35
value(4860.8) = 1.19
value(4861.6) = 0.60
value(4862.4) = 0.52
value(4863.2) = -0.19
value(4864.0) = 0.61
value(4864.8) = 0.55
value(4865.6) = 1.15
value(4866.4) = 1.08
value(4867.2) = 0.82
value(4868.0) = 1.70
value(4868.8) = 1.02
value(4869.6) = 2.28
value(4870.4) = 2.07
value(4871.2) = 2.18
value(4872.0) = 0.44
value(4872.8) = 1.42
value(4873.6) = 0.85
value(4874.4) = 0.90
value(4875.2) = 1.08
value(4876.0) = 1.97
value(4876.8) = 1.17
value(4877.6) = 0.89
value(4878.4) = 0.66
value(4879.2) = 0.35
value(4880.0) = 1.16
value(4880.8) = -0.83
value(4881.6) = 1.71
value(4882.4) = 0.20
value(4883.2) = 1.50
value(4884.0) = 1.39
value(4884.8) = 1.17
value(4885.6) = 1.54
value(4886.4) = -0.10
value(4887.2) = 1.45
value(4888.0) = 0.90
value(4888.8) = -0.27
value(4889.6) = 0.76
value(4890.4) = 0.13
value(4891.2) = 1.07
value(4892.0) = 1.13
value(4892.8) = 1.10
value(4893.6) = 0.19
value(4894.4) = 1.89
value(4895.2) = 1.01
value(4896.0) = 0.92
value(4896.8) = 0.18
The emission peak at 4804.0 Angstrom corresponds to [O II]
